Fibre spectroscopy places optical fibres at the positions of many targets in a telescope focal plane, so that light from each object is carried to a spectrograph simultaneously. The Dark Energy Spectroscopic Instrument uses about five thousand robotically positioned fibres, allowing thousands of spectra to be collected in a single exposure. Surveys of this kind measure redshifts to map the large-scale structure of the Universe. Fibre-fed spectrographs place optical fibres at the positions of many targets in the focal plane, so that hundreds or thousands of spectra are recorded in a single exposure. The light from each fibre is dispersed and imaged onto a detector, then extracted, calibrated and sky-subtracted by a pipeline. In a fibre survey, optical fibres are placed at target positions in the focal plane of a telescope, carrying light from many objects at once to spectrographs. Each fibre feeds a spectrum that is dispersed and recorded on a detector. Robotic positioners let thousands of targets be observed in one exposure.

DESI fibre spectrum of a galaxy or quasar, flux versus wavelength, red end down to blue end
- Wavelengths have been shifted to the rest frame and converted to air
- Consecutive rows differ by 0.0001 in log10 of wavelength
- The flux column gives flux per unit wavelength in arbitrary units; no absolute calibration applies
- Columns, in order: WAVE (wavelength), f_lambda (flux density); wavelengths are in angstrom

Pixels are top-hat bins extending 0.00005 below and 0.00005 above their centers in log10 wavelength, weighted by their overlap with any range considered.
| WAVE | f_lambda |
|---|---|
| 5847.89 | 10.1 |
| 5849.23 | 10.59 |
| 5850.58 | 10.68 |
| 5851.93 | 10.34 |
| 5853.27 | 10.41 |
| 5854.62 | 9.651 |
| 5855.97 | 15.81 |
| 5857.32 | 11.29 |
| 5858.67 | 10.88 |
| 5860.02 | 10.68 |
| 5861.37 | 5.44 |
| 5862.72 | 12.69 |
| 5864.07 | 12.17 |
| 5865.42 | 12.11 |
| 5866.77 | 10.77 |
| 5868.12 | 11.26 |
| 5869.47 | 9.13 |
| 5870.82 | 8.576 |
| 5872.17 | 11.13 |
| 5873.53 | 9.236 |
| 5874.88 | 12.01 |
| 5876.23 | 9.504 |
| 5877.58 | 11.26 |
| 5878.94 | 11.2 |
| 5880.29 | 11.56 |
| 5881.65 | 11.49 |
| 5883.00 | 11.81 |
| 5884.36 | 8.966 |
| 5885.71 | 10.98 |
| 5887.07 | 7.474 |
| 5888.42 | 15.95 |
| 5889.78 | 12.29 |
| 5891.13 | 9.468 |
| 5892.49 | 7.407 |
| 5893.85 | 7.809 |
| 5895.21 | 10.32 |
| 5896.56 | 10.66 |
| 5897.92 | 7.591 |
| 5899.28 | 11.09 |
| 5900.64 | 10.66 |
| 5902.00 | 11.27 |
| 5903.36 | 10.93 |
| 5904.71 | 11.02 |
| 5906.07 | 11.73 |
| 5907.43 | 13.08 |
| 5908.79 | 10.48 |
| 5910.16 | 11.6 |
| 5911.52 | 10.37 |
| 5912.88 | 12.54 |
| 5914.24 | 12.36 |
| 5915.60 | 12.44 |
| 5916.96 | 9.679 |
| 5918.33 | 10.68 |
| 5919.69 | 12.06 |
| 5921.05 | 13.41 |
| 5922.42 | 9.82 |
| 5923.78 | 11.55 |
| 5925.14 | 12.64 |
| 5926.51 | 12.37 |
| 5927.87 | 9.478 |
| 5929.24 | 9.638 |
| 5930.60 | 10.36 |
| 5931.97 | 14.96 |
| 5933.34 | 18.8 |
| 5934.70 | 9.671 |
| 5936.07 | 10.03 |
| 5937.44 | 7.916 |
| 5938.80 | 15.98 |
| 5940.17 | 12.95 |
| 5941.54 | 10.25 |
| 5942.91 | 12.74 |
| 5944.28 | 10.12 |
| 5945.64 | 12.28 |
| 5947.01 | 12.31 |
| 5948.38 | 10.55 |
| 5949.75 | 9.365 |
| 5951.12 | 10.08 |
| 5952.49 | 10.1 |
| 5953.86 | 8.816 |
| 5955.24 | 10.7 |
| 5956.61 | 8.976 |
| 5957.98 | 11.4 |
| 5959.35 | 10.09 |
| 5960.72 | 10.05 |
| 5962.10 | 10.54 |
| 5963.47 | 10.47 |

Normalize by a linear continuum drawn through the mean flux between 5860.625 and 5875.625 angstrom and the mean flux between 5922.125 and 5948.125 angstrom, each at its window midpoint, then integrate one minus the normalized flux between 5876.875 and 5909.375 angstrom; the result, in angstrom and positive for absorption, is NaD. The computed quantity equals 0.7 angstrom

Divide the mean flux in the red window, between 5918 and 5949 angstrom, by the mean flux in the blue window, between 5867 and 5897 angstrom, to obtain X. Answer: 1.13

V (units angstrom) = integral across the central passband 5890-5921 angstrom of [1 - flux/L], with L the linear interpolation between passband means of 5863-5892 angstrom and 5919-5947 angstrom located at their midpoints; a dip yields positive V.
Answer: 1.7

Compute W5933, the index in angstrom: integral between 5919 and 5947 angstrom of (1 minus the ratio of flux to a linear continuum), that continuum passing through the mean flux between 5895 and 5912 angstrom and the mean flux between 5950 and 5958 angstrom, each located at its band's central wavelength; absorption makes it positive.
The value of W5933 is -4.4 angstrom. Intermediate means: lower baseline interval 10.9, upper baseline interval 9.86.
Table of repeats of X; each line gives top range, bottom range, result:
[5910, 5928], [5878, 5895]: 1.10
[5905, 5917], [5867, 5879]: 1.13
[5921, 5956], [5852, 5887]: 1.06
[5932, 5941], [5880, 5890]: 1.13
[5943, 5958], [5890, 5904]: 1.07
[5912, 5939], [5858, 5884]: 1.10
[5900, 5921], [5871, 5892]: 1.05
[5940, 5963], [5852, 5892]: 0.98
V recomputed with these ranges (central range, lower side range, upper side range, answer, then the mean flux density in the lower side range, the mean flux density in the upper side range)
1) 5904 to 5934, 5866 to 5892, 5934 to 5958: -3.1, 10.7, 10.8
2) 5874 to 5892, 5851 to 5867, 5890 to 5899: -2.3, 11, 9.15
